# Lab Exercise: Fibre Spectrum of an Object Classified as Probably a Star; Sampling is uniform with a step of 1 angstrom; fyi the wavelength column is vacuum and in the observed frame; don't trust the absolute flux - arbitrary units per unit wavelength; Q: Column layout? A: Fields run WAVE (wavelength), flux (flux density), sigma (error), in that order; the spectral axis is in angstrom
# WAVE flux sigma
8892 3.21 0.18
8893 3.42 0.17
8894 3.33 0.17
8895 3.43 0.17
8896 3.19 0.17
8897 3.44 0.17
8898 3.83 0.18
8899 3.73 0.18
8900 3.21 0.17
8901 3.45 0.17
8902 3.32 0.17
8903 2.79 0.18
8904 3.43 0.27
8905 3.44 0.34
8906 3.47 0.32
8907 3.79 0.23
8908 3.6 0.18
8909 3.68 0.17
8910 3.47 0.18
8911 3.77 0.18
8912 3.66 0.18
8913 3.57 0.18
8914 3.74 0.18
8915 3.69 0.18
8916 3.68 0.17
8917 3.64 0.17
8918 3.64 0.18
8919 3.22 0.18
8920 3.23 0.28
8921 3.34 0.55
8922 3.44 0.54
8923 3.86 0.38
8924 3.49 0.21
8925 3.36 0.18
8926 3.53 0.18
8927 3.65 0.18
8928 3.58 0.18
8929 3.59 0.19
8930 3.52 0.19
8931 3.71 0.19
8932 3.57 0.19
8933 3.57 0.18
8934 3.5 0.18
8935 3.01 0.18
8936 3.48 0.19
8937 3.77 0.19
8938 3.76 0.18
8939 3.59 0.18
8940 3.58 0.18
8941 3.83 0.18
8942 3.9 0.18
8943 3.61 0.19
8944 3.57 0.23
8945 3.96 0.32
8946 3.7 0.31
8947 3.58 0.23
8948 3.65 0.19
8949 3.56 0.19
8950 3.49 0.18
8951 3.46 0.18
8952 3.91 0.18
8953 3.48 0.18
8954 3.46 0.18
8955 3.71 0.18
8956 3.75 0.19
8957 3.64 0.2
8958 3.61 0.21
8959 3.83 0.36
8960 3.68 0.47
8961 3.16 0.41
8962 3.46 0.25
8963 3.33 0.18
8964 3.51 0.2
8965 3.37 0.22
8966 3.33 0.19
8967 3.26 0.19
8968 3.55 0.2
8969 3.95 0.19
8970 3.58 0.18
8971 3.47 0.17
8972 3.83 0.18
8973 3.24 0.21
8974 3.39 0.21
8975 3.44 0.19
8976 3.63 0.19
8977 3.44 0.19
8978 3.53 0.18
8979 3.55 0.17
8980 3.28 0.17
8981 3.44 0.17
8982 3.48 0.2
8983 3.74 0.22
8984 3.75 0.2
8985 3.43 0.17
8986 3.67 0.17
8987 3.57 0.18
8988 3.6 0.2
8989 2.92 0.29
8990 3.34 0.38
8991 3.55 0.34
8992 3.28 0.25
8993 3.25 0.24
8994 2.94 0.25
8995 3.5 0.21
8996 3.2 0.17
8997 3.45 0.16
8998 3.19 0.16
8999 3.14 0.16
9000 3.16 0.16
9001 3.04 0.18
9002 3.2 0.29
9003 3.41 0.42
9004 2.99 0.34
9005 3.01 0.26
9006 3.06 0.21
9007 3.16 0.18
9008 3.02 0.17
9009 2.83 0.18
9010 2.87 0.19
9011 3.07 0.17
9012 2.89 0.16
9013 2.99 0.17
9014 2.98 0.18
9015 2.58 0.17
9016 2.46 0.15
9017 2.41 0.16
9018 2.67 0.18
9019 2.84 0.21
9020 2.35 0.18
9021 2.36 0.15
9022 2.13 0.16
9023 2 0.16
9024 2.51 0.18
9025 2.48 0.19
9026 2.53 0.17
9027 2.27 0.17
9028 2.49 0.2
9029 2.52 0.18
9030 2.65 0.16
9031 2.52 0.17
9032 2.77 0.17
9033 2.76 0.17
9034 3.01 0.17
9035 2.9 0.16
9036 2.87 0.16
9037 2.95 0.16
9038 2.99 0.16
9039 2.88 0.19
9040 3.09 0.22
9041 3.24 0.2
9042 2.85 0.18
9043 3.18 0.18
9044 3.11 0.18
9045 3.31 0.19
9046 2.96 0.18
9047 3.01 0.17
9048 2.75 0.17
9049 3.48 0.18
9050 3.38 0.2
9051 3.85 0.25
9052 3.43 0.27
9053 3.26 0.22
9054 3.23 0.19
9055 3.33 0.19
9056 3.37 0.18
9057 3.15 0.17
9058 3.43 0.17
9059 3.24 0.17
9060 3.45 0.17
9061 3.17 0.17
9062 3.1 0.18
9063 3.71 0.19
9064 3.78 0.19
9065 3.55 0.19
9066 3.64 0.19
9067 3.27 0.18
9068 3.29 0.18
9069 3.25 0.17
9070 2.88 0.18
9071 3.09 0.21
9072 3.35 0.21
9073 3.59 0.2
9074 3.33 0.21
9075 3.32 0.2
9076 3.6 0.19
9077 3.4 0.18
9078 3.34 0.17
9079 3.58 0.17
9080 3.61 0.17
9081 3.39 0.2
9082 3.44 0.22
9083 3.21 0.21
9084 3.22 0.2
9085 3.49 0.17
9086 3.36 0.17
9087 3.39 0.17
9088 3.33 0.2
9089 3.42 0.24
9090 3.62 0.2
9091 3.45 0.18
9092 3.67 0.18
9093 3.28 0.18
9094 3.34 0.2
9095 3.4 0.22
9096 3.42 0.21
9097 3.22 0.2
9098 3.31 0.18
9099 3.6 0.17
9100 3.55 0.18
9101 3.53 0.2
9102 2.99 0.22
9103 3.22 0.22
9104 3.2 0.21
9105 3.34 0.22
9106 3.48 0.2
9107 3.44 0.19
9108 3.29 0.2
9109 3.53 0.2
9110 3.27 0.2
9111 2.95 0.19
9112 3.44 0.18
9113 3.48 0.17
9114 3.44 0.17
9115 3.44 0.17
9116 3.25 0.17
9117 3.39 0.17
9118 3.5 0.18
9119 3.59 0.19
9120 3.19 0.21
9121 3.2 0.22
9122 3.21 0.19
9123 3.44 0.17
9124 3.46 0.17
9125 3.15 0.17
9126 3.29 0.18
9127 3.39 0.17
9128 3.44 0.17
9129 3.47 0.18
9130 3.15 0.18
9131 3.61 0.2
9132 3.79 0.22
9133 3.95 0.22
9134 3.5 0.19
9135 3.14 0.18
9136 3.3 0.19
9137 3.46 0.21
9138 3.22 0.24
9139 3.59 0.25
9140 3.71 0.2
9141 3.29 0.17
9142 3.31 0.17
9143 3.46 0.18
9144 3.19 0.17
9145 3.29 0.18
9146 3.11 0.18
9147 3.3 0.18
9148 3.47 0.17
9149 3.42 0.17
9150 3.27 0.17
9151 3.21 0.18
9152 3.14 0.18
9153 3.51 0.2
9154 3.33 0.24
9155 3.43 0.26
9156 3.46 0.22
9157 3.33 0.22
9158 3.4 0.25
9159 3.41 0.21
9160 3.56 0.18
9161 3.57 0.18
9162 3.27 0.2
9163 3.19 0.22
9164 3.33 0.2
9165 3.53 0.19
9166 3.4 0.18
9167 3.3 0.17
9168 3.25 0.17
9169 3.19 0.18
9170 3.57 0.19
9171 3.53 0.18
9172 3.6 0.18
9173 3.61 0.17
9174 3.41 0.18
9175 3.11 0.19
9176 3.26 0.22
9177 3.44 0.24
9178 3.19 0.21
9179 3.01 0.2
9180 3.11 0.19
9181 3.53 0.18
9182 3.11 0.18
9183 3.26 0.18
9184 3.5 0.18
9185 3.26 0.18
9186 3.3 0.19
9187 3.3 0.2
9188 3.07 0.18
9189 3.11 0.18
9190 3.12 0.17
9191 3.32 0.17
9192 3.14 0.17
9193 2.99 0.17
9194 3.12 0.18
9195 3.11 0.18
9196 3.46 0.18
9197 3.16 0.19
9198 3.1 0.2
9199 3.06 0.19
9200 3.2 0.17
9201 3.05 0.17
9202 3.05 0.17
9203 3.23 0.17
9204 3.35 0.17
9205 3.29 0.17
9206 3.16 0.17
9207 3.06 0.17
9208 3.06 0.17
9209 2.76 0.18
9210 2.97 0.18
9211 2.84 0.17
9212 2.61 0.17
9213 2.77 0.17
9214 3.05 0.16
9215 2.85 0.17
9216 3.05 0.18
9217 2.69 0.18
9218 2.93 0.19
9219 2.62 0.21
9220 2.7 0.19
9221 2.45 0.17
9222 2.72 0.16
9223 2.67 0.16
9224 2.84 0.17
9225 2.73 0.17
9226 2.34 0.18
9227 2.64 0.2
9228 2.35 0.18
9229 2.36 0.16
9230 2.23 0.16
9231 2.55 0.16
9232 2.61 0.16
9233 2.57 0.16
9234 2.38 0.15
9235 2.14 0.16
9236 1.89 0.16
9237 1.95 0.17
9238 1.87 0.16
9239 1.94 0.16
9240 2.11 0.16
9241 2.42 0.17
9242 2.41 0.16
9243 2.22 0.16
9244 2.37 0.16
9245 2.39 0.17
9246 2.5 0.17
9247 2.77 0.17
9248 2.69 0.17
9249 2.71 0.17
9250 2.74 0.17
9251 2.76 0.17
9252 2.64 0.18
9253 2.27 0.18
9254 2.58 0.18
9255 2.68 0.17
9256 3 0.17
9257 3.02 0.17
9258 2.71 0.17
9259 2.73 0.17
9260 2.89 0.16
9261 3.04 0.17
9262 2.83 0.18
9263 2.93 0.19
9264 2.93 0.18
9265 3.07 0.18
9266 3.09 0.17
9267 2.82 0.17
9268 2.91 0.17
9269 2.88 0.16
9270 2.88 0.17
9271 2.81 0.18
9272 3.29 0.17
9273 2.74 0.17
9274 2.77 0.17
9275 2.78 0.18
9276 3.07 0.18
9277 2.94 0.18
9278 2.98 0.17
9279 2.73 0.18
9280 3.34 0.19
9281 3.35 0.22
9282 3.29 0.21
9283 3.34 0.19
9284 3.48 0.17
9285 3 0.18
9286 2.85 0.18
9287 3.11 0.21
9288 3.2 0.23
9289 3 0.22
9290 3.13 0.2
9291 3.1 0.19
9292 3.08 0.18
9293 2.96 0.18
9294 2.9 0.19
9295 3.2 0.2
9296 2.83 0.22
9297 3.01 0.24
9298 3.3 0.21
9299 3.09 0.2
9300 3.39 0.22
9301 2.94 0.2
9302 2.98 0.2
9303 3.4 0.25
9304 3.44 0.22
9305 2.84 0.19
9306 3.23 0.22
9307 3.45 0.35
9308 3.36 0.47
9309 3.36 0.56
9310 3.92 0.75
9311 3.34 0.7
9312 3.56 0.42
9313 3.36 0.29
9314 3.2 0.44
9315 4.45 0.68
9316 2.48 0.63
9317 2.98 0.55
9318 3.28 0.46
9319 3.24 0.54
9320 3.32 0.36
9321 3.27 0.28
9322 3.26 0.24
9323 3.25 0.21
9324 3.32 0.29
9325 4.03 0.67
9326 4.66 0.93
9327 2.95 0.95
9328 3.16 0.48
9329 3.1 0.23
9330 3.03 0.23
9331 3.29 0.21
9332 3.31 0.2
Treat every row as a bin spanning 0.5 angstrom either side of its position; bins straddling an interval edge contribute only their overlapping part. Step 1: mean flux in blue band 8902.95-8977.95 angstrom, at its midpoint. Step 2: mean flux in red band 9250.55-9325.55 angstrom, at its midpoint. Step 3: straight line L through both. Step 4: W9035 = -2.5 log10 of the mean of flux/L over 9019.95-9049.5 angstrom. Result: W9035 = 0.23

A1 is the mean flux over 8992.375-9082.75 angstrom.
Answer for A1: 3.07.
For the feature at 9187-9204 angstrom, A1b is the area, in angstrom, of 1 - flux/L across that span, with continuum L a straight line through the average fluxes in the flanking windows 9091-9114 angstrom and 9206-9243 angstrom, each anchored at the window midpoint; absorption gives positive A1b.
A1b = -2.5 angstrom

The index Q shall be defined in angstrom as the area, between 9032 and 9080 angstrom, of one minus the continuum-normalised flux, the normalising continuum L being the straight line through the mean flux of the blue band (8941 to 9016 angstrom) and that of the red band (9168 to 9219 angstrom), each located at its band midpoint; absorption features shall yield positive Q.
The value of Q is 0.9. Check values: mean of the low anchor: 3.4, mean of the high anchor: 3.16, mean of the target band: 3.25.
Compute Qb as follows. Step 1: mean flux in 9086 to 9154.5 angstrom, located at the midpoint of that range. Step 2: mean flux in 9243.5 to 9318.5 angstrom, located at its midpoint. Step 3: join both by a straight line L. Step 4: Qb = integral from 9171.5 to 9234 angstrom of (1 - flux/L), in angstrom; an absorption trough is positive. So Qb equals 3.9 angstrom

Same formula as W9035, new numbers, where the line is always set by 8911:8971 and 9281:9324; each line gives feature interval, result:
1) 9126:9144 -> -0.02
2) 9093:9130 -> 0.02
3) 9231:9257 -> 0.32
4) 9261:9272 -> 0.11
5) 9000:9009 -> 0.14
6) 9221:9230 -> 0.28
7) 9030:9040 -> 0.22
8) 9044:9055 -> 0.07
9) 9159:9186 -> 0.00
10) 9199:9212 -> 0.09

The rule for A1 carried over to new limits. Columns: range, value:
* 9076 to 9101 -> 3.42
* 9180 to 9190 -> 3.26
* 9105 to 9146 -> 3.39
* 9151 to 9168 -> 3.38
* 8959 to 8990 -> 3.49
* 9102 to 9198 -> 3.34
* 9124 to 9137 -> 3.43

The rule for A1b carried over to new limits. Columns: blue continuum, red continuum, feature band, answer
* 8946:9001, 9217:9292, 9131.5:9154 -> -2.72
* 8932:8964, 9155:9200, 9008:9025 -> 4.26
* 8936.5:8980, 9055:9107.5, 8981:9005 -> 1.29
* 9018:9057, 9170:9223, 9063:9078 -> -2.35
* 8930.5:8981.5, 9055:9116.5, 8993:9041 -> 8.77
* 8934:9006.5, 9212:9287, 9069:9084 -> -0.81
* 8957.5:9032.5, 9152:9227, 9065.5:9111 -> -3.33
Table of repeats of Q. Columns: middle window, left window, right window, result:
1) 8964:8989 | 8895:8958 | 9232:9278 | -0.6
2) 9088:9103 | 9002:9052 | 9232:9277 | -3.3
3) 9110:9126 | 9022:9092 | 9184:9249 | -1.7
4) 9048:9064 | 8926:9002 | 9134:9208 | 0.2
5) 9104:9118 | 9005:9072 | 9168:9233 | -1.7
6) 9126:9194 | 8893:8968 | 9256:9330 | -1.2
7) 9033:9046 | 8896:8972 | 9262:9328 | 1.6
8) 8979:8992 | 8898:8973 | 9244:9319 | 0.0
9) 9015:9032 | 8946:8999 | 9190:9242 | 4.4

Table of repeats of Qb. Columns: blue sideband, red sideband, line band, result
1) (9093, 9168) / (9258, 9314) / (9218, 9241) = 5.69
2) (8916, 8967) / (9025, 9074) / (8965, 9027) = 3.78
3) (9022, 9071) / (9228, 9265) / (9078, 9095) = -2.75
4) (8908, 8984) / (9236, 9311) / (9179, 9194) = -0.67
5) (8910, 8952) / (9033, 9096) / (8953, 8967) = 0.04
